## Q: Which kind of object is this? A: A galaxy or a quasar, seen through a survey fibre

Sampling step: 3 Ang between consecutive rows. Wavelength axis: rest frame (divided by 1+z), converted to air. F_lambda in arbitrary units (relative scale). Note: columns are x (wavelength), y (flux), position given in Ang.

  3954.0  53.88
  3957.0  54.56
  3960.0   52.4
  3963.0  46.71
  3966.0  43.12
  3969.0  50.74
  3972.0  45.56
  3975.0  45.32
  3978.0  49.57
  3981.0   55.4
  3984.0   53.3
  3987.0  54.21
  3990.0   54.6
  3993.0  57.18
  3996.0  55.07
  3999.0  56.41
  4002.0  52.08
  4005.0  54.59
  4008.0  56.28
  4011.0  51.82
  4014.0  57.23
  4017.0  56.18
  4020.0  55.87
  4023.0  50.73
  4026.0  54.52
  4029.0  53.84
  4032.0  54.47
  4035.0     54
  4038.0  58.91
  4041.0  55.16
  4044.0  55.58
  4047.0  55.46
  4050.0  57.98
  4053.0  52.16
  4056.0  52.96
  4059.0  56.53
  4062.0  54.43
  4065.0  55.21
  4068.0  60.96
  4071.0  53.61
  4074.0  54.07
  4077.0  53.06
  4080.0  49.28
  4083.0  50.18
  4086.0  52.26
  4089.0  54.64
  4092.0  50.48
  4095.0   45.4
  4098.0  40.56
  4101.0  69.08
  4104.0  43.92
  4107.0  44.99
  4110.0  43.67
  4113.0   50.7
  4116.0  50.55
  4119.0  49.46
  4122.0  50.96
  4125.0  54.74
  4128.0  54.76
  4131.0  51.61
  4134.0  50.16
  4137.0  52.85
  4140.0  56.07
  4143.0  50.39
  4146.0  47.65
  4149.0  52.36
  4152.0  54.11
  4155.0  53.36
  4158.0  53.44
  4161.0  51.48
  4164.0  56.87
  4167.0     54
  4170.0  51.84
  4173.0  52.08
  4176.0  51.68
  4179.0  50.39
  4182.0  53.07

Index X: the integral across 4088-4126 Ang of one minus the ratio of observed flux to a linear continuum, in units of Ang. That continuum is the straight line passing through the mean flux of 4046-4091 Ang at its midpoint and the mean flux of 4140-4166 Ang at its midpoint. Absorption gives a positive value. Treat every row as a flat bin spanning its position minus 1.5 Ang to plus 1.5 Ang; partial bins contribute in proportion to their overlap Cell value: 2.6 Ang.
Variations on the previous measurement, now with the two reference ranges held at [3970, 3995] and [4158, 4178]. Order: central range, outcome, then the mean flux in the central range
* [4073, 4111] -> 1.72 Ang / 50.2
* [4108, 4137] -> 1.08 Ang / 50.7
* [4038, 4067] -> -1.68 Ang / 55.4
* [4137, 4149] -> 0.26 Ang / 51.7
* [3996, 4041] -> -2.31 Ang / 54.8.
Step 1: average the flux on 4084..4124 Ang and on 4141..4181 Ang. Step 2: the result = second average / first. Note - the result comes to 1.1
